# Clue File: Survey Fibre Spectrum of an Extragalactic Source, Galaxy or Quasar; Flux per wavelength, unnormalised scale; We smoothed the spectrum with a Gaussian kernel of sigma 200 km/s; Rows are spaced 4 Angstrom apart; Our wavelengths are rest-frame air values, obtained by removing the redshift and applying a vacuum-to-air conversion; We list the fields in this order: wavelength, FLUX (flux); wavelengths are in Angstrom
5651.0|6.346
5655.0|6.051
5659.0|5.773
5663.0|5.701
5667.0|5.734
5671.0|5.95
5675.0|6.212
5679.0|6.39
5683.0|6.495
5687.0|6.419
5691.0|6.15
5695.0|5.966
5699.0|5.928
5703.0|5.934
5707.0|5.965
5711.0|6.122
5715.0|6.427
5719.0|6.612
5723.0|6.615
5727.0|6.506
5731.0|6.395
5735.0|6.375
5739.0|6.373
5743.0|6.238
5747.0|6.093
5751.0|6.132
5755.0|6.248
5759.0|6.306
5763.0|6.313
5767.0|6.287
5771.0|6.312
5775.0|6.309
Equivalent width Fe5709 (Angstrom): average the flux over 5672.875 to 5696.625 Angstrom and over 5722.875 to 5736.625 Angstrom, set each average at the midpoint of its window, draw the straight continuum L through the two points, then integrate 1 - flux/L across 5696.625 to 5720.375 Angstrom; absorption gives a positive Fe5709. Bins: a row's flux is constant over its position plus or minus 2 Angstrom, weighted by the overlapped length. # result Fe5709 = 0.8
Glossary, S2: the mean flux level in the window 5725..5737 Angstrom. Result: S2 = 6.43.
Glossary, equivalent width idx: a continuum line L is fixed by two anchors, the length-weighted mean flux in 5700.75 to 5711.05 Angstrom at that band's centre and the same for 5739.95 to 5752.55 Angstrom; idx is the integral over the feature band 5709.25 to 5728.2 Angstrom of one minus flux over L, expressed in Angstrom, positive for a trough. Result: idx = -1.3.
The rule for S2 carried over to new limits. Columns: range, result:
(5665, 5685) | 6.16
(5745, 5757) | 6.16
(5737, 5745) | 6.31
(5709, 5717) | 6.27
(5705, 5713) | 6.04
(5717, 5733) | 6.53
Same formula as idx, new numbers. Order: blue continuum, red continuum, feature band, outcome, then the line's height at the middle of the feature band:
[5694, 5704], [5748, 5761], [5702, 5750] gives -1.8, 6.08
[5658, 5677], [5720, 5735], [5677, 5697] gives -0.7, 6.08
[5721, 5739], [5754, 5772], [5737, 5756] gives 0.5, 6.38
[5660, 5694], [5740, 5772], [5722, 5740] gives -0.7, 6.2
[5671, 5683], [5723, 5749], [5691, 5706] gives 0.8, 6.3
